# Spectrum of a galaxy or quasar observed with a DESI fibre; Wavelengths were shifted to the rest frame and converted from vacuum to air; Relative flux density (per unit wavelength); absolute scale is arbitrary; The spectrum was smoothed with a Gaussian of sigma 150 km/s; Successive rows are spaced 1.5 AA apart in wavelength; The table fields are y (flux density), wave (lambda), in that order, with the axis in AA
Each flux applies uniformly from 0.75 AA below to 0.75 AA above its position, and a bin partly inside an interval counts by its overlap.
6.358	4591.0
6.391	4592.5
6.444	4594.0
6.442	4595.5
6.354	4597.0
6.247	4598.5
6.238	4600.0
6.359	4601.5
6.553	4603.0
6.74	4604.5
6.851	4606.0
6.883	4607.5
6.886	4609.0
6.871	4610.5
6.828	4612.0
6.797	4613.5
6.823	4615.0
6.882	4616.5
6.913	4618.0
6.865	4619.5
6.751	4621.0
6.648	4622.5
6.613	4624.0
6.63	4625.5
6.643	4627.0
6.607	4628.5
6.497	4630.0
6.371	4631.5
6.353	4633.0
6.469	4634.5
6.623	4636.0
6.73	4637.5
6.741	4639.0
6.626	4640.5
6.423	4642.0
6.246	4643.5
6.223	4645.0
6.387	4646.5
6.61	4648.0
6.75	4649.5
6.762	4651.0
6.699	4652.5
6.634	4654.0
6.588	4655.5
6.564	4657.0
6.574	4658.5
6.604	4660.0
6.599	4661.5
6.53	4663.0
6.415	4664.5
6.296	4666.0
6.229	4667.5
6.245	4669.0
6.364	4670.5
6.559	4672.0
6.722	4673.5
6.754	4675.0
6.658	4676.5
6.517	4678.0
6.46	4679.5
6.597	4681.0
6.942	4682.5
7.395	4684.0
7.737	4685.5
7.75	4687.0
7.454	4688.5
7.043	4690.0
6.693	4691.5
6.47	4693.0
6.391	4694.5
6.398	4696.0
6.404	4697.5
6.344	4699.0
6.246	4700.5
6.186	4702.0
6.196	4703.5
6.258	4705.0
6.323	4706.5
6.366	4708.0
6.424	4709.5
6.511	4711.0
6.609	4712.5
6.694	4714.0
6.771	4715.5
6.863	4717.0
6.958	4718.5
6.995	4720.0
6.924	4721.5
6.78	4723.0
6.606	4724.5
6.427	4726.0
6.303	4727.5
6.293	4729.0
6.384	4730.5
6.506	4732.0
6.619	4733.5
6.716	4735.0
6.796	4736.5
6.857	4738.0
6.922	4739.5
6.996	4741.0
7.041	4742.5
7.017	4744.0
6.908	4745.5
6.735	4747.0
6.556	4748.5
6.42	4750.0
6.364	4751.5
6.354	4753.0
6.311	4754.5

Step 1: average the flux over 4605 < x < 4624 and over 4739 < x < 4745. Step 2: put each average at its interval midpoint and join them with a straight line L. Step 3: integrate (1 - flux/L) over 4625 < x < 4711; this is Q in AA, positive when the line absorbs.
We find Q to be 3.9 AA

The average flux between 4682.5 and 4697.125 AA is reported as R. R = 7.02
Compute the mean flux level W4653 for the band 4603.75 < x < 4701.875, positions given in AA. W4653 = 6.66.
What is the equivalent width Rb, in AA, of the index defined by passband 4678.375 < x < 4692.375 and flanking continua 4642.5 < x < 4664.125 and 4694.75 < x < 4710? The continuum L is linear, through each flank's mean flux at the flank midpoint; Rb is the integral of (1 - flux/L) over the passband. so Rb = -1.5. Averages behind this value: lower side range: 6.55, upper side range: 6.32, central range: 7.1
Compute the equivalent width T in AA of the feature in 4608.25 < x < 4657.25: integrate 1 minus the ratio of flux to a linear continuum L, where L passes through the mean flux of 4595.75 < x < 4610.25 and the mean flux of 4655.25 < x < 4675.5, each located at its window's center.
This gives -0.8 AA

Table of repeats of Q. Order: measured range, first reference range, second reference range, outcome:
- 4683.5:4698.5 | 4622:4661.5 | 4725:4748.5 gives -0.74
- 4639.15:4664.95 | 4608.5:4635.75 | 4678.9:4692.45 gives 1.28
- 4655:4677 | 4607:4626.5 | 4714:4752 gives 0.81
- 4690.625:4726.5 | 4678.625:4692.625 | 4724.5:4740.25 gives 1.59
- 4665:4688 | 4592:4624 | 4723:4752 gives -0.32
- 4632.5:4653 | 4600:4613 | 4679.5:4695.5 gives 0.90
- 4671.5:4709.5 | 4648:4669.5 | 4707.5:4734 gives -0.53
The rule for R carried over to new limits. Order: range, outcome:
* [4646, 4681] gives 6.55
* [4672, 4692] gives 6.97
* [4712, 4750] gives 6.73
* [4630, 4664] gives 6.55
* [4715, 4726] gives 6.82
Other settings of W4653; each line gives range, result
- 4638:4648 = 6.46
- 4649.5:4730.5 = 6.62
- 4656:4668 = 6.48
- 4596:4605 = 6.41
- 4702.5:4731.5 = 6.56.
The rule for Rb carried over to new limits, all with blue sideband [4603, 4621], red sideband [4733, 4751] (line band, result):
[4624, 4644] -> 0.8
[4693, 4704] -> 0.8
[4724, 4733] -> 0.5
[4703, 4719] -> 0.6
